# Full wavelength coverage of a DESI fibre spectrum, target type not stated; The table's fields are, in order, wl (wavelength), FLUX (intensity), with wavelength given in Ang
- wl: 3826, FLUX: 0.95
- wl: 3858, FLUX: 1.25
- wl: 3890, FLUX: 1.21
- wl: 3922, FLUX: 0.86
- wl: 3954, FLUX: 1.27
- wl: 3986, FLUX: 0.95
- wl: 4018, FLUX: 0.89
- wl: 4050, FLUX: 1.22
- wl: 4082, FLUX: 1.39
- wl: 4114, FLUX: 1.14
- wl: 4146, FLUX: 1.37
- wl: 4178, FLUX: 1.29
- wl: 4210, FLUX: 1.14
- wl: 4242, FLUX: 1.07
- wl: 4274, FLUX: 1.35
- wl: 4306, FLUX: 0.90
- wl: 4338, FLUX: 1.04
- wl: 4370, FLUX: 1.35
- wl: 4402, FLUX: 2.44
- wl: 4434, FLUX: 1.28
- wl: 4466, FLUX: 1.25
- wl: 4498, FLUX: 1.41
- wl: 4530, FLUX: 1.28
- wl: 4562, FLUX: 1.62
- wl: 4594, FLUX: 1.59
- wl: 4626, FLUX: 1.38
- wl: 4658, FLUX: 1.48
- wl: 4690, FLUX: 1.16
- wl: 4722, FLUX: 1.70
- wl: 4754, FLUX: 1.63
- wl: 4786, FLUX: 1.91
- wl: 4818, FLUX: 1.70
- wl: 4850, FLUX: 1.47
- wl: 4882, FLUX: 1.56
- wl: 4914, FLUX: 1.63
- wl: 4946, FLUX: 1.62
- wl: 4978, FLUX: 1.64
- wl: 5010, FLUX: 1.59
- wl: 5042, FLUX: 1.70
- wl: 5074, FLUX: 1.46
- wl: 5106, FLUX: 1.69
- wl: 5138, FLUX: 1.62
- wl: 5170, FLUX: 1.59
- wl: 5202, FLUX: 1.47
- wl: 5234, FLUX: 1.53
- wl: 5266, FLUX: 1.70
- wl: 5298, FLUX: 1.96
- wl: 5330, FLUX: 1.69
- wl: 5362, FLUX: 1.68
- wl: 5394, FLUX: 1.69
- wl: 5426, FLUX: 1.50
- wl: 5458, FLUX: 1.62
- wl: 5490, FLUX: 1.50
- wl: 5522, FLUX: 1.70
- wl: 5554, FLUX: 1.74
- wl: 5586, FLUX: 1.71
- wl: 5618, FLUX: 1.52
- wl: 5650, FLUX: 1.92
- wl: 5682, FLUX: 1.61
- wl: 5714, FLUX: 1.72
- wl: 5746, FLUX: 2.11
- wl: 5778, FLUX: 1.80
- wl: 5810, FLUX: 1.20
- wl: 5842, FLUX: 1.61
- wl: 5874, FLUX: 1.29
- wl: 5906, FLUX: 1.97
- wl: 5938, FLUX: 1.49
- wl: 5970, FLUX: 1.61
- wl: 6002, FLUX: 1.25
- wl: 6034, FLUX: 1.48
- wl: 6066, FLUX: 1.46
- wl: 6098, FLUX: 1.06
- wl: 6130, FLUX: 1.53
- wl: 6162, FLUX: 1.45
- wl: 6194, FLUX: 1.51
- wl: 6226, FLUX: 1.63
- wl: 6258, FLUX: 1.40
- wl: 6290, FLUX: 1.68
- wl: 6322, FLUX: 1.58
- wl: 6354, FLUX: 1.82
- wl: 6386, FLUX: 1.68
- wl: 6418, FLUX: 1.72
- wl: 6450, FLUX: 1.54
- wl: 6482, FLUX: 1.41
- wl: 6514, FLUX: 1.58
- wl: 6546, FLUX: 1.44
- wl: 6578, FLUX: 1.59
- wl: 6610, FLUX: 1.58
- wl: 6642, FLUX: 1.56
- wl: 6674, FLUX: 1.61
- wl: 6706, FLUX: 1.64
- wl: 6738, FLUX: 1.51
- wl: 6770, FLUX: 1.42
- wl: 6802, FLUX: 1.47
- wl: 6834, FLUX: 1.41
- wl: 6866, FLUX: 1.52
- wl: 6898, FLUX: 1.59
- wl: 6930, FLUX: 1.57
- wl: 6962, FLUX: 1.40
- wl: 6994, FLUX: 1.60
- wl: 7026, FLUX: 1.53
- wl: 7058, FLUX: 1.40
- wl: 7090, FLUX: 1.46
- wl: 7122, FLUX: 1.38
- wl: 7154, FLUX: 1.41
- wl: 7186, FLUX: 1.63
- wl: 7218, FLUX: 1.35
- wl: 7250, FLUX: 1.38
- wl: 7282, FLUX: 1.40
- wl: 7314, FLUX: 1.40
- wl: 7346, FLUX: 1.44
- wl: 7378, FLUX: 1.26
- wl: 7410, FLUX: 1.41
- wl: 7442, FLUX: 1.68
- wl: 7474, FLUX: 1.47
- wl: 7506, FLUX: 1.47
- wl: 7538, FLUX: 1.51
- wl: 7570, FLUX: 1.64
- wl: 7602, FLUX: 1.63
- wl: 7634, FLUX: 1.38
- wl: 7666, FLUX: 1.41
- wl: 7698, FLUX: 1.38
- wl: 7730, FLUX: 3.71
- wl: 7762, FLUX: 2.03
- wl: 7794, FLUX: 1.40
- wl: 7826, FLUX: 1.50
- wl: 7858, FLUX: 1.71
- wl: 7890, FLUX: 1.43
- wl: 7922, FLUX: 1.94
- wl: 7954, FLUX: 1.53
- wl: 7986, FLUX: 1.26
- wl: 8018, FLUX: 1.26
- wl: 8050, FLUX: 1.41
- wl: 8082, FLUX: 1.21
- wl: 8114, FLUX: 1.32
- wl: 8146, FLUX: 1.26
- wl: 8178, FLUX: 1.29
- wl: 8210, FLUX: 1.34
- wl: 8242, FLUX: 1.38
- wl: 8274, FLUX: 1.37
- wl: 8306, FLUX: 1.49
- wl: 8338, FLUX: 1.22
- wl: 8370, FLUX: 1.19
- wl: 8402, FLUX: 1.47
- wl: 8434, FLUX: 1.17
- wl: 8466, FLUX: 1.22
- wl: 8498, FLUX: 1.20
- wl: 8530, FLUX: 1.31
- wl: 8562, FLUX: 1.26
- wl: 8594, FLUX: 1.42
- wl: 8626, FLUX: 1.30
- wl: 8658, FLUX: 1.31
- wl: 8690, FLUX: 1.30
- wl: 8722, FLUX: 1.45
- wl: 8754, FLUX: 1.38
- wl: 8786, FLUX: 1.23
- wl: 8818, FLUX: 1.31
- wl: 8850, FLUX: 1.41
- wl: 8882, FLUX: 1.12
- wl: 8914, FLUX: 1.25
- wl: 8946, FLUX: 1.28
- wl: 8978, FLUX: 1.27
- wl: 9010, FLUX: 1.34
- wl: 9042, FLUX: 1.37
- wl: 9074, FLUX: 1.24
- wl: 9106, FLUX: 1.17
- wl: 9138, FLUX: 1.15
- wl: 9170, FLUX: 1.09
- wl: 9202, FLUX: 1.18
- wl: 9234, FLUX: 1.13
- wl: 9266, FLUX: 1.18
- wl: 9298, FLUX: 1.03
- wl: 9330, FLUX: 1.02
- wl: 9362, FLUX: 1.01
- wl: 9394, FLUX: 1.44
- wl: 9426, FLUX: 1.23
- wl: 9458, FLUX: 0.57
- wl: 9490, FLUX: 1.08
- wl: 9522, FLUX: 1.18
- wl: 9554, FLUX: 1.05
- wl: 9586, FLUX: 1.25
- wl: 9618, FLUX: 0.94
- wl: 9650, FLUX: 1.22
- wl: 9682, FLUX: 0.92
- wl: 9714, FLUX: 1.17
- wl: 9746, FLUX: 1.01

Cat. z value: 0.18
